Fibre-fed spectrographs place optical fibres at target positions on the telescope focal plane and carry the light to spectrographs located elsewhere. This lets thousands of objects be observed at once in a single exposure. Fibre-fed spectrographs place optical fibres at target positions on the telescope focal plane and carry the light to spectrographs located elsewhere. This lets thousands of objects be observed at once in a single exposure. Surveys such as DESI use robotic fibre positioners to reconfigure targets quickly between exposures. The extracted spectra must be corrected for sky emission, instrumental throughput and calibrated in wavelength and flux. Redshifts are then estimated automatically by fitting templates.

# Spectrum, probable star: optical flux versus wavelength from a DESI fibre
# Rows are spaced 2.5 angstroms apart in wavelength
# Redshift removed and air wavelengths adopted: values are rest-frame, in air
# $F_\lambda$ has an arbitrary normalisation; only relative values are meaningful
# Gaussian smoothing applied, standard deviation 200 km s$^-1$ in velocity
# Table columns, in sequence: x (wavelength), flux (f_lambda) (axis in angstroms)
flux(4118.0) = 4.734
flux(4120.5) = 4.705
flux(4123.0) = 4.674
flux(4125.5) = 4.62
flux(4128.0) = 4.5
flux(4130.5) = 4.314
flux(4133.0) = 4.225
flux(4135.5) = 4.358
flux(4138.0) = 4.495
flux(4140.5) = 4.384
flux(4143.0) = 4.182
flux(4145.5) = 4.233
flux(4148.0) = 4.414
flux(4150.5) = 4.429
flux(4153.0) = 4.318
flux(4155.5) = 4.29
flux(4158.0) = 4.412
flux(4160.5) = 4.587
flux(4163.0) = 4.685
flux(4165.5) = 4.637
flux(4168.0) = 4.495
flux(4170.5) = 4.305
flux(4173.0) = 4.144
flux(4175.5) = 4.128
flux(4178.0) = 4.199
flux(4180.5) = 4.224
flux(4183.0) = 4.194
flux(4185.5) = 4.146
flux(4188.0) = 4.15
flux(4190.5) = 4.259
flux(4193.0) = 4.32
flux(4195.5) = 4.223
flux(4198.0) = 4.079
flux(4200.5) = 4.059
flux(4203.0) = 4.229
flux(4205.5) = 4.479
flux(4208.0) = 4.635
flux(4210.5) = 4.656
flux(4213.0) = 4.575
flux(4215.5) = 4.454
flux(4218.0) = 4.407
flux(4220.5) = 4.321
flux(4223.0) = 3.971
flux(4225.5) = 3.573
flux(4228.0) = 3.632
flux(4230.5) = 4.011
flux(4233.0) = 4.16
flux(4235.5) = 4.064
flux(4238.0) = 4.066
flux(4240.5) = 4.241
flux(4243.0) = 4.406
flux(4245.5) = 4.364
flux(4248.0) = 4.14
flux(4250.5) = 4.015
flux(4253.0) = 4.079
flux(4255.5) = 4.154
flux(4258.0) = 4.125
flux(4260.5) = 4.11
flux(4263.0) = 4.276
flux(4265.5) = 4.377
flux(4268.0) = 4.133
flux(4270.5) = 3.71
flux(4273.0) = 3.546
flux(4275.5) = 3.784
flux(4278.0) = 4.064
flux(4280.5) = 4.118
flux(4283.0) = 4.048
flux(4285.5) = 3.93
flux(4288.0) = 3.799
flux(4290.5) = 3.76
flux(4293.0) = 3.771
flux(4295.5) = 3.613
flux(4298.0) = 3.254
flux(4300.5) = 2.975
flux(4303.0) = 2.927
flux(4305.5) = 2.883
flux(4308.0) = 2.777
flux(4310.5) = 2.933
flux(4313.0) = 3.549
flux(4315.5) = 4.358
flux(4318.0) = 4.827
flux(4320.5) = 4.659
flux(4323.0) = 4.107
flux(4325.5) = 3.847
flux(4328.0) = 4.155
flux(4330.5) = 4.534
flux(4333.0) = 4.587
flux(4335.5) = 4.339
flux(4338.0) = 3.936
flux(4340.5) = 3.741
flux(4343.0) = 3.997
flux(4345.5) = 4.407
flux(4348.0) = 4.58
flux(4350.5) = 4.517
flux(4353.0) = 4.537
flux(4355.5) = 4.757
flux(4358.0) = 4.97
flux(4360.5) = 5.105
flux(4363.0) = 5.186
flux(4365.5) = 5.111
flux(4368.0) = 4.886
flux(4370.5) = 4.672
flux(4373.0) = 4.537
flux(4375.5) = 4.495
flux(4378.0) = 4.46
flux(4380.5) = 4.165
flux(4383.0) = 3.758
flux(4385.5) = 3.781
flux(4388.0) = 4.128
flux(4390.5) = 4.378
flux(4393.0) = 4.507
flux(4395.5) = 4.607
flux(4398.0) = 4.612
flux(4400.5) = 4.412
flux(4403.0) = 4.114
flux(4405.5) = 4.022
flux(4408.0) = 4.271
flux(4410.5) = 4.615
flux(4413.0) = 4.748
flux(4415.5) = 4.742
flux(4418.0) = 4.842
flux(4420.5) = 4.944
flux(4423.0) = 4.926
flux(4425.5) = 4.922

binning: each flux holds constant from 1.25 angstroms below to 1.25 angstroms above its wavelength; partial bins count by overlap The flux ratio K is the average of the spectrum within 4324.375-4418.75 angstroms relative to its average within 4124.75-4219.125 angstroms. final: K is 1.02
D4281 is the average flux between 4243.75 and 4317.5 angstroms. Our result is 3.79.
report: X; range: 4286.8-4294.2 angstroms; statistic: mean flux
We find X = 3.78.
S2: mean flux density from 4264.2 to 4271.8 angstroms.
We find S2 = 4.07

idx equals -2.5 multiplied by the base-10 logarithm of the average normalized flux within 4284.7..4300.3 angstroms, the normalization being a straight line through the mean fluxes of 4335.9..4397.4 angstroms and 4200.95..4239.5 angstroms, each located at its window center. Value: 0.19 mag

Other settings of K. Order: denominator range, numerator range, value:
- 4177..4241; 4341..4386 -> 1.08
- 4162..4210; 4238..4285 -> 0.95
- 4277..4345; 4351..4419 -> 1.18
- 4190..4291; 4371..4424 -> 1.07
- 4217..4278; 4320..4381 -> 1.10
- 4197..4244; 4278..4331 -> 0.89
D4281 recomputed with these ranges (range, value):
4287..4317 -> 3.39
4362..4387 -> 4.49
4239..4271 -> 4.17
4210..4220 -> 4.5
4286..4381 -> 4.15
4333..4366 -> 4.54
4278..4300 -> 3.77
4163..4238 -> 4.24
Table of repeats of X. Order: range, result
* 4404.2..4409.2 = 4.14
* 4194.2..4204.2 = 4.15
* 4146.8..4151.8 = 4.42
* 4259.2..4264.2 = 4.19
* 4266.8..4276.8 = 3.79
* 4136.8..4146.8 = 4.32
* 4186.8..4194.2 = 4.24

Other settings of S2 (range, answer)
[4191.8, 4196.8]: 4.27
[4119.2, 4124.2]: 4.69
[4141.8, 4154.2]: 4.32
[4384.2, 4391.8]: 4.1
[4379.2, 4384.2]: 3.97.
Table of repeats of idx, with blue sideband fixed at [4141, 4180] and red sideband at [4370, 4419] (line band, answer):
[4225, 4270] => 0.07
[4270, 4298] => 0.15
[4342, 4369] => -0.08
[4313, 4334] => 0.01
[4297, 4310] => 0.43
